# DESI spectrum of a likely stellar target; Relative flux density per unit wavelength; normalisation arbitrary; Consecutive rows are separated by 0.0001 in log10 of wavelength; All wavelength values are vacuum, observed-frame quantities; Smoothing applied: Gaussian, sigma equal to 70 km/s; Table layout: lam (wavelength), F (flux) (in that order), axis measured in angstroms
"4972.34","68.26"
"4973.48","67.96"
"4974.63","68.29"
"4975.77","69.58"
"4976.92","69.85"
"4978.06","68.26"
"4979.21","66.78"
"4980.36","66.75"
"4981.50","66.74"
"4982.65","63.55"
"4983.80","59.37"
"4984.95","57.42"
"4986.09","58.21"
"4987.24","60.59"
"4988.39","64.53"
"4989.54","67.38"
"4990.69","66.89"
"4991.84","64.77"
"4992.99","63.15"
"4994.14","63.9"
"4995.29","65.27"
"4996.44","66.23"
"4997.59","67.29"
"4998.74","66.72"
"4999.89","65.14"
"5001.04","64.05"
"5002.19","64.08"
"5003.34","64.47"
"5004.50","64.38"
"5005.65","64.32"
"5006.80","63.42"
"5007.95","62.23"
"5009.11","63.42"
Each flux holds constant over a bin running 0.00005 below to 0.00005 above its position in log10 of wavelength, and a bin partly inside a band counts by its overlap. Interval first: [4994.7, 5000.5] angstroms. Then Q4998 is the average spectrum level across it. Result 66.2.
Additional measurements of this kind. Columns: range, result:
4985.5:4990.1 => 62.7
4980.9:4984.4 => 63.2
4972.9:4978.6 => 68.9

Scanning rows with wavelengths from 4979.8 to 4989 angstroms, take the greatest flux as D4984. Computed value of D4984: 66.75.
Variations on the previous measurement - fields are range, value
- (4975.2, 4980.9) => 69.85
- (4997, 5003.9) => 67.29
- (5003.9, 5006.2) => 64.38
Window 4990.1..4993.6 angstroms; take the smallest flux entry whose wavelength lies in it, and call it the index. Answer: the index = 63.15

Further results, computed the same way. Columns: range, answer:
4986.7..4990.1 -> 60.59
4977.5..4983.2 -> 63.55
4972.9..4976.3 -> 67.96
